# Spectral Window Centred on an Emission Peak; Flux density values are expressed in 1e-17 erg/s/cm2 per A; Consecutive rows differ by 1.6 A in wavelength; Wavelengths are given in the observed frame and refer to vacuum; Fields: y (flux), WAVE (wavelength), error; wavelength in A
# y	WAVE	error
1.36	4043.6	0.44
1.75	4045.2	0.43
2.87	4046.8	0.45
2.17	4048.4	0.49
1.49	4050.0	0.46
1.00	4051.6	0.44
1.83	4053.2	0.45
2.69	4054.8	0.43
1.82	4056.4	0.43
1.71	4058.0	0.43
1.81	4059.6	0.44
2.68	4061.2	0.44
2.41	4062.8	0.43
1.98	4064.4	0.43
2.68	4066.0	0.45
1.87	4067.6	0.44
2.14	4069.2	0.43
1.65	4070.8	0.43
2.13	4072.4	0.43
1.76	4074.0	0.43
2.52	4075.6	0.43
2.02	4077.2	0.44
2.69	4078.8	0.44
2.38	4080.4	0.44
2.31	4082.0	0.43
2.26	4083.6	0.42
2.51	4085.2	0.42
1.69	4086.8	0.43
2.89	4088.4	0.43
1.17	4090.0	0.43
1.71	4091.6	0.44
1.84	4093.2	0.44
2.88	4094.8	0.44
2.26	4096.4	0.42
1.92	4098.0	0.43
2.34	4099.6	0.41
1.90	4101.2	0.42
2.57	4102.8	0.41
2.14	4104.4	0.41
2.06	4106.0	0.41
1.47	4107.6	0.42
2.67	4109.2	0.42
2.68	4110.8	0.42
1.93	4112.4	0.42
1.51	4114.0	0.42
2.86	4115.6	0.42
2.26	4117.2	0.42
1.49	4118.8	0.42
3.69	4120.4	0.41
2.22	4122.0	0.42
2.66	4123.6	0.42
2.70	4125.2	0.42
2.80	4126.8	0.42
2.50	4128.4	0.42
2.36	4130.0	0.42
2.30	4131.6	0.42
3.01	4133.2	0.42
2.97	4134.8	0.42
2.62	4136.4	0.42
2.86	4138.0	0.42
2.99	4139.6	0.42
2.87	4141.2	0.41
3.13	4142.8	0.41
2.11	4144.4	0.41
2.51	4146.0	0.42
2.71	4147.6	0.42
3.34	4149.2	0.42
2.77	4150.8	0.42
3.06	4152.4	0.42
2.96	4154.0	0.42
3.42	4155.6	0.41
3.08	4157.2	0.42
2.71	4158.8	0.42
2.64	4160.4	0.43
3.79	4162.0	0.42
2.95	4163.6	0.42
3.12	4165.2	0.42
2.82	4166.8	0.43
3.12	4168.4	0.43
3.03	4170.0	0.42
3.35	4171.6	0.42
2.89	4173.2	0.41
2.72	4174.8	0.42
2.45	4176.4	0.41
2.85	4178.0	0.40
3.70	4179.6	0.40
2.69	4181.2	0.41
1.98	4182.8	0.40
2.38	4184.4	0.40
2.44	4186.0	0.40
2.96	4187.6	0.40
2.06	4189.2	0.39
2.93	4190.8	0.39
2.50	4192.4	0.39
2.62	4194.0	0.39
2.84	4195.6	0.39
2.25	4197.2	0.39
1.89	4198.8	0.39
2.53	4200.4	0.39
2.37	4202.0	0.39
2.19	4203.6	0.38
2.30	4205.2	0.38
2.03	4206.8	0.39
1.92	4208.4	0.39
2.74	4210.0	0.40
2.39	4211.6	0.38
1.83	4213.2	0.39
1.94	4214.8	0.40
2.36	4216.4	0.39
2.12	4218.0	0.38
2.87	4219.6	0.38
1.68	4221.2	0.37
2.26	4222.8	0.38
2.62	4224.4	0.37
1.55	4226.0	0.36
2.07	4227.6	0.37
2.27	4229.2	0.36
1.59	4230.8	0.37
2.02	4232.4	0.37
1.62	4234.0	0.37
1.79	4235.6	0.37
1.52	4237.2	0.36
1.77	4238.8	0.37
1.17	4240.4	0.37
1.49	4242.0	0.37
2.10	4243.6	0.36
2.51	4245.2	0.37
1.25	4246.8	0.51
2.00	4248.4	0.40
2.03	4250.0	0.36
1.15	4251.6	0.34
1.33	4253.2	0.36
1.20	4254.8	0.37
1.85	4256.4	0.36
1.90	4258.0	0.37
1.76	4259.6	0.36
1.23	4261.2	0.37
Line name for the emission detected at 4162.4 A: C III] 1909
